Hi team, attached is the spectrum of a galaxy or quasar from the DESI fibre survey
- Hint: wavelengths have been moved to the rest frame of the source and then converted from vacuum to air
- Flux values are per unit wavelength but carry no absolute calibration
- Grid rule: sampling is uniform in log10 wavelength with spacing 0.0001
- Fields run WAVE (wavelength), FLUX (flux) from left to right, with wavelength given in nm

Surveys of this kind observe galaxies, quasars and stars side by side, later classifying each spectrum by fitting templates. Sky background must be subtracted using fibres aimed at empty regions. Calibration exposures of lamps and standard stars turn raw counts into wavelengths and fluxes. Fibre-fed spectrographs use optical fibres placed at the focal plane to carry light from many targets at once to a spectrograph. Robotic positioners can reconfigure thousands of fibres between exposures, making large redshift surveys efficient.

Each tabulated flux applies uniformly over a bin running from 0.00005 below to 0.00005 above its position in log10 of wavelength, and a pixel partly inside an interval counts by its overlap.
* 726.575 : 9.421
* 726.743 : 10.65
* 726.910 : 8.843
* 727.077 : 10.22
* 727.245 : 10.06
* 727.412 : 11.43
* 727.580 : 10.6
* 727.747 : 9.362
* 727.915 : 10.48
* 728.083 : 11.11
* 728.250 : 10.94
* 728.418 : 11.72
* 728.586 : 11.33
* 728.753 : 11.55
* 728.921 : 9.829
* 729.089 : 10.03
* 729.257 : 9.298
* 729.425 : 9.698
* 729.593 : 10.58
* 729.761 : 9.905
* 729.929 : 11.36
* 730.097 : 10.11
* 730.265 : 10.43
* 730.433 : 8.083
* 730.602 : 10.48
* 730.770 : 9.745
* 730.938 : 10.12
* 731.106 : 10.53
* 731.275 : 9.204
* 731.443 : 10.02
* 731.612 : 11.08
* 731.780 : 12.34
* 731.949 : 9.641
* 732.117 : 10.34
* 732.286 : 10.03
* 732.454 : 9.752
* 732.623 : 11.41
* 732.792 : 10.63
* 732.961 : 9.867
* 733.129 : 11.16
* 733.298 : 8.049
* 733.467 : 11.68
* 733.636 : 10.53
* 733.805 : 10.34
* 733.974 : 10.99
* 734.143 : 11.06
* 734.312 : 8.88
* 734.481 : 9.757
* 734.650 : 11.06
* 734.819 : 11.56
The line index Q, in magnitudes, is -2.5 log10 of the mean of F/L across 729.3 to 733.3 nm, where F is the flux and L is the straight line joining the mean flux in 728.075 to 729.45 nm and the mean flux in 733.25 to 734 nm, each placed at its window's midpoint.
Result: 0.03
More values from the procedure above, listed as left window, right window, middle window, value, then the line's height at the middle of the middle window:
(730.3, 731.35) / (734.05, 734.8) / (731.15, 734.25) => -0.04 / 10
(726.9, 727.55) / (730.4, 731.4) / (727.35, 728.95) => -0.07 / 10.2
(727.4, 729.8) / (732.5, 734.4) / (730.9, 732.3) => 0.01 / 10.4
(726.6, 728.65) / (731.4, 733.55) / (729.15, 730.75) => 0.05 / 10.5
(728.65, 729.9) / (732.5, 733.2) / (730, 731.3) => 0.06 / 10.4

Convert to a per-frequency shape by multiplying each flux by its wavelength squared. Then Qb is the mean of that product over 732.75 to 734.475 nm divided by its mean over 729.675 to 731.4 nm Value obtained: 1.04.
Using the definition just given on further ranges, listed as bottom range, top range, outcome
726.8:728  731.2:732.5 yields 1.03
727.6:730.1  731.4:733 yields 1.01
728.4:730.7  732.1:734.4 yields 1.02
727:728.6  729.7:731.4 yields 0.94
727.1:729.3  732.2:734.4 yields 0.99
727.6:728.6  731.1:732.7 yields 0.98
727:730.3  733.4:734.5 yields 1.01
